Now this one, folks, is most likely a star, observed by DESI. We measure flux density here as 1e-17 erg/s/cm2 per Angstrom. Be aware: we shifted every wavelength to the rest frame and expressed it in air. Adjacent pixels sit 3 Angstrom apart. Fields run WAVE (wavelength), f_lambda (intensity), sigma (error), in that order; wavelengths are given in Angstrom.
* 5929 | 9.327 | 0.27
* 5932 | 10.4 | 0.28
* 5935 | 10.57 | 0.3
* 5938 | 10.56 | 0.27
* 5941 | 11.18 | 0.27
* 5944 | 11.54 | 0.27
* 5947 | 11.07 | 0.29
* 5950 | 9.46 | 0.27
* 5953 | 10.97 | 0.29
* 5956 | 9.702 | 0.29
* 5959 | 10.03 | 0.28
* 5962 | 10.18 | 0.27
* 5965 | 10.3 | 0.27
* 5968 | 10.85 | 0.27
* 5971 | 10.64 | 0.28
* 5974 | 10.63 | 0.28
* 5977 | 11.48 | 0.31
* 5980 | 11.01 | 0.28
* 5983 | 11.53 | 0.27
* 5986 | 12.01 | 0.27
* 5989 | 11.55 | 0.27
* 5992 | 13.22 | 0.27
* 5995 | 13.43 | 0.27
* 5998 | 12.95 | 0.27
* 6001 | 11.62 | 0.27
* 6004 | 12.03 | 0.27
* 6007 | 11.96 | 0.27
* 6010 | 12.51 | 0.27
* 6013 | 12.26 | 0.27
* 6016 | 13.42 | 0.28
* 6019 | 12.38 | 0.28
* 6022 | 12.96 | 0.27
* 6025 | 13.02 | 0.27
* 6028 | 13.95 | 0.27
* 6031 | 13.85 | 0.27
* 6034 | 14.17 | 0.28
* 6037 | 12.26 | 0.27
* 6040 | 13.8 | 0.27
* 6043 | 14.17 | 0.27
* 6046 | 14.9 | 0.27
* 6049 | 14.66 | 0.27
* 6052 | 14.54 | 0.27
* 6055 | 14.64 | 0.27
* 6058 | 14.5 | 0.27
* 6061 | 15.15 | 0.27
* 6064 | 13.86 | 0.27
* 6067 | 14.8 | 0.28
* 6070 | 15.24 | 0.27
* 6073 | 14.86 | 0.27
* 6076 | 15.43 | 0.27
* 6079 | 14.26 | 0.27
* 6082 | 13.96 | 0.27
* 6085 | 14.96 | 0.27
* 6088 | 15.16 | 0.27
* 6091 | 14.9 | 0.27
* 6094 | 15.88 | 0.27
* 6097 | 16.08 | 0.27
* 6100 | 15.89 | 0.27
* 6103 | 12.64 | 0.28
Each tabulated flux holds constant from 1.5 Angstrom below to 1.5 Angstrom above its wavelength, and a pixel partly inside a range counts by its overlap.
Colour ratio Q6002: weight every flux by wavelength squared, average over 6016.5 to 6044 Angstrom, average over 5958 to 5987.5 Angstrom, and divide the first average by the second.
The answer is 1.25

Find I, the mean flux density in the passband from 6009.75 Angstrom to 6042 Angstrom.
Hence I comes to 13.2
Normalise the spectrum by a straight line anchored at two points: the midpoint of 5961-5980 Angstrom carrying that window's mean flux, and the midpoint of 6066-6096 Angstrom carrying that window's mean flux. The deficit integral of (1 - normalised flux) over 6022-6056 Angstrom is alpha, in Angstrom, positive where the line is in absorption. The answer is -1.5 Angstrom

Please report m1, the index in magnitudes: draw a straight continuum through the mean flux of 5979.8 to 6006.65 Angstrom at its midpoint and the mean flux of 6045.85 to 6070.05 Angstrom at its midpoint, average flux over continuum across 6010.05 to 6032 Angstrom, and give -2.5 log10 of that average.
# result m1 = 0.016 mag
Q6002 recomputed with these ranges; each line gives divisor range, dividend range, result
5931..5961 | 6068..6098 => 1.49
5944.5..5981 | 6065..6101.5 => 1.49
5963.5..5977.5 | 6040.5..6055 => 1.39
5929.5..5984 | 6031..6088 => 1.41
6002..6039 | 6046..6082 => 1.16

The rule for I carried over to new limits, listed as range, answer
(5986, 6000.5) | 12.6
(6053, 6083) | 14.7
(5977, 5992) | 11.7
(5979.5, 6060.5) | 13.1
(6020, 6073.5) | 14.2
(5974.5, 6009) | 12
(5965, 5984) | 11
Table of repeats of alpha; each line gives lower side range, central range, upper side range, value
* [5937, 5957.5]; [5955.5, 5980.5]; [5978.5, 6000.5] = 1.9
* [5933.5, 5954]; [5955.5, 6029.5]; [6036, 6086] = 2.9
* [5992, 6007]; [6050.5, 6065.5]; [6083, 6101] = -0.2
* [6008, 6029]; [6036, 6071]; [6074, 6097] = -1.0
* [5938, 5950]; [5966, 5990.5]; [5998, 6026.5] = 1.1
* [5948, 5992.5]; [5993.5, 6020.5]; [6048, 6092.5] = -0.5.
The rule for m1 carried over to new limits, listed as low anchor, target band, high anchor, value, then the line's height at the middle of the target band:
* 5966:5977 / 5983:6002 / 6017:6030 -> -0.06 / 11.7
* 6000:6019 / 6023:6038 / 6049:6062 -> -0.01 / 13.4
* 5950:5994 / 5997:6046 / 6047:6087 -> -0.01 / 12.9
